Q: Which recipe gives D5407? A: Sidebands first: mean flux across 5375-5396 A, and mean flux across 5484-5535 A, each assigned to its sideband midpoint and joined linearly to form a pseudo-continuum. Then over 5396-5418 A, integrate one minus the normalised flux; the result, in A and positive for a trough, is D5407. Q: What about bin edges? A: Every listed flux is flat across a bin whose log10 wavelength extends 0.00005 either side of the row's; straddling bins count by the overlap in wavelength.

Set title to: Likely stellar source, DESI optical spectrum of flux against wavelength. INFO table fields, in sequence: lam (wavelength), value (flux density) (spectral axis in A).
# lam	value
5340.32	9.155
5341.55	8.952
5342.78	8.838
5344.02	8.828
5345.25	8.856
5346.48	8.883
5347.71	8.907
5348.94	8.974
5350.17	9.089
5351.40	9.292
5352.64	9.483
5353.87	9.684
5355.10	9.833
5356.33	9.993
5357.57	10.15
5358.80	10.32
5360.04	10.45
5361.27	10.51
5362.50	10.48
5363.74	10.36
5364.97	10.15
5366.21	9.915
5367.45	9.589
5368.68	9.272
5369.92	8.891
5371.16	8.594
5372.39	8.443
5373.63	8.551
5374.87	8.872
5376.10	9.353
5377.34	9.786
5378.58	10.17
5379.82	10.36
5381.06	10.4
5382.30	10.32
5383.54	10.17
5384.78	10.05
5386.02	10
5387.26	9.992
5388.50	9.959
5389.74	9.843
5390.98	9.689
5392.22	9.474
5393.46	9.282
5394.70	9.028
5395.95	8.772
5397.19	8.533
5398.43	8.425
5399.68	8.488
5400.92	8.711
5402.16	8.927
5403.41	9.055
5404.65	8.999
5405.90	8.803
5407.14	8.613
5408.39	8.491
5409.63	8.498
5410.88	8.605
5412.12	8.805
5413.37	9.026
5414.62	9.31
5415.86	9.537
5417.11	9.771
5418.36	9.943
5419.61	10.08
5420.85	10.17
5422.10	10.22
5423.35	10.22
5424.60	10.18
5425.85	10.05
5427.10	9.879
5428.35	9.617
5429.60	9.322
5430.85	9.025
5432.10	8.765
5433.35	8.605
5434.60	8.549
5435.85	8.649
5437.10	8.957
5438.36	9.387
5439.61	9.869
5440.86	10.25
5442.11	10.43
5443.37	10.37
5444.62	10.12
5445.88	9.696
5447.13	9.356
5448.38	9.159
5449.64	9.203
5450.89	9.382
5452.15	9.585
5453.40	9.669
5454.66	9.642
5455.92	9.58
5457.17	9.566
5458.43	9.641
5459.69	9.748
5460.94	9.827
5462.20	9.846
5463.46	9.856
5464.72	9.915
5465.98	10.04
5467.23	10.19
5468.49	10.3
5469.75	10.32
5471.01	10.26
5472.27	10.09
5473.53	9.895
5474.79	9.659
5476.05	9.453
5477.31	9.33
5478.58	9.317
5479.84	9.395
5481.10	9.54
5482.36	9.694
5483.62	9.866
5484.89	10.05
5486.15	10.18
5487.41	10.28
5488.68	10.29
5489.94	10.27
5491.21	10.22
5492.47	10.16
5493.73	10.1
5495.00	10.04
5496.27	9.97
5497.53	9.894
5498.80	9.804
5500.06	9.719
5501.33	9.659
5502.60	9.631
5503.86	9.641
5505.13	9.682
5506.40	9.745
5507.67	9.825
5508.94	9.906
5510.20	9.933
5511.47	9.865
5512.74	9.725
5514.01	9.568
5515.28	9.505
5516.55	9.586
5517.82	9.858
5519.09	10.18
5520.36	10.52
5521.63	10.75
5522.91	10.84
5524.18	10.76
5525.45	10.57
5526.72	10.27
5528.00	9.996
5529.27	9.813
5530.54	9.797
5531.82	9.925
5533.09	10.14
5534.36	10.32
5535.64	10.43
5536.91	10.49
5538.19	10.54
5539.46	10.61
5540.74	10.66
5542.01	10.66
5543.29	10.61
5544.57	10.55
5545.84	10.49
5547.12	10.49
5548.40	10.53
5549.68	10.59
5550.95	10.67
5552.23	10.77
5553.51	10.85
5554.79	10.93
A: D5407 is 2.2 A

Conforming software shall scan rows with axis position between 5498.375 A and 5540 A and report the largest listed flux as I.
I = 10.84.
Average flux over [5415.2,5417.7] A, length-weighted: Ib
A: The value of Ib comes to 9.66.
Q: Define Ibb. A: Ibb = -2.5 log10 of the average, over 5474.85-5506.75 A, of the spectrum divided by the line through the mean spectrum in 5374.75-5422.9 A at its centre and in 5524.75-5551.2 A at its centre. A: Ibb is 0.02 mag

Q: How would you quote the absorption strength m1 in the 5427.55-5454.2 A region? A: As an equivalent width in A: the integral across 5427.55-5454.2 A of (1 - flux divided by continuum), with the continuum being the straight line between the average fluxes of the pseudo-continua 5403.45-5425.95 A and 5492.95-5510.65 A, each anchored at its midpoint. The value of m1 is 0.2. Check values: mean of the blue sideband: 9.38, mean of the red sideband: 9.83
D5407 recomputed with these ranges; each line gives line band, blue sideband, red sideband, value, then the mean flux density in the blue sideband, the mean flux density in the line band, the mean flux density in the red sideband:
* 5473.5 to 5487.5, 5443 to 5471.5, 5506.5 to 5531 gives 0.3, 9.79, 9.69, 10.1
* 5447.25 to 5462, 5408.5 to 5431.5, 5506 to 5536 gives 0.3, 9.55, 9.55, 10.1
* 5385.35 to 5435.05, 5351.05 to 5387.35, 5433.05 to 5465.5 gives 2.0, 9.78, 9.29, 9.58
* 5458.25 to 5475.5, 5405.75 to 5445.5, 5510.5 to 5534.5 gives -0.4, 9.45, 9.98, 10.1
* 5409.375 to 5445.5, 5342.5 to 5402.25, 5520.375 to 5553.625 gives 1.0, 9.5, 9.53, 10.5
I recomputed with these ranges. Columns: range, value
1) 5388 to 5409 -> 9.959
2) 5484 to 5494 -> 10.29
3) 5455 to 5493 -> 10.32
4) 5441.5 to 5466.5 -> 10.43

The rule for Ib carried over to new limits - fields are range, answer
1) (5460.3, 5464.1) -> 9.84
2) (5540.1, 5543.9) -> 10.6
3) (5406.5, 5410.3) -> 8.54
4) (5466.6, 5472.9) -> 10.2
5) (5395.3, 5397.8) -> 8.64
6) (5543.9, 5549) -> 10.5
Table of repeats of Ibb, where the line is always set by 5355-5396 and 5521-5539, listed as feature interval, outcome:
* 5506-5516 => 0.05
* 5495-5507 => 0.05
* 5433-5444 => 0.06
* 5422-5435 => 0.05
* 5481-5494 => 0.01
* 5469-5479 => 0.03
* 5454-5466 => 0.04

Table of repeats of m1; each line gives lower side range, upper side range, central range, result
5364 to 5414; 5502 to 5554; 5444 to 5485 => 0.27 A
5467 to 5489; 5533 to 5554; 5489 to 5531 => 0.89 A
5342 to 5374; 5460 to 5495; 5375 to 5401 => 0.07 A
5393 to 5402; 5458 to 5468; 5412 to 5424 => -0.84 A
